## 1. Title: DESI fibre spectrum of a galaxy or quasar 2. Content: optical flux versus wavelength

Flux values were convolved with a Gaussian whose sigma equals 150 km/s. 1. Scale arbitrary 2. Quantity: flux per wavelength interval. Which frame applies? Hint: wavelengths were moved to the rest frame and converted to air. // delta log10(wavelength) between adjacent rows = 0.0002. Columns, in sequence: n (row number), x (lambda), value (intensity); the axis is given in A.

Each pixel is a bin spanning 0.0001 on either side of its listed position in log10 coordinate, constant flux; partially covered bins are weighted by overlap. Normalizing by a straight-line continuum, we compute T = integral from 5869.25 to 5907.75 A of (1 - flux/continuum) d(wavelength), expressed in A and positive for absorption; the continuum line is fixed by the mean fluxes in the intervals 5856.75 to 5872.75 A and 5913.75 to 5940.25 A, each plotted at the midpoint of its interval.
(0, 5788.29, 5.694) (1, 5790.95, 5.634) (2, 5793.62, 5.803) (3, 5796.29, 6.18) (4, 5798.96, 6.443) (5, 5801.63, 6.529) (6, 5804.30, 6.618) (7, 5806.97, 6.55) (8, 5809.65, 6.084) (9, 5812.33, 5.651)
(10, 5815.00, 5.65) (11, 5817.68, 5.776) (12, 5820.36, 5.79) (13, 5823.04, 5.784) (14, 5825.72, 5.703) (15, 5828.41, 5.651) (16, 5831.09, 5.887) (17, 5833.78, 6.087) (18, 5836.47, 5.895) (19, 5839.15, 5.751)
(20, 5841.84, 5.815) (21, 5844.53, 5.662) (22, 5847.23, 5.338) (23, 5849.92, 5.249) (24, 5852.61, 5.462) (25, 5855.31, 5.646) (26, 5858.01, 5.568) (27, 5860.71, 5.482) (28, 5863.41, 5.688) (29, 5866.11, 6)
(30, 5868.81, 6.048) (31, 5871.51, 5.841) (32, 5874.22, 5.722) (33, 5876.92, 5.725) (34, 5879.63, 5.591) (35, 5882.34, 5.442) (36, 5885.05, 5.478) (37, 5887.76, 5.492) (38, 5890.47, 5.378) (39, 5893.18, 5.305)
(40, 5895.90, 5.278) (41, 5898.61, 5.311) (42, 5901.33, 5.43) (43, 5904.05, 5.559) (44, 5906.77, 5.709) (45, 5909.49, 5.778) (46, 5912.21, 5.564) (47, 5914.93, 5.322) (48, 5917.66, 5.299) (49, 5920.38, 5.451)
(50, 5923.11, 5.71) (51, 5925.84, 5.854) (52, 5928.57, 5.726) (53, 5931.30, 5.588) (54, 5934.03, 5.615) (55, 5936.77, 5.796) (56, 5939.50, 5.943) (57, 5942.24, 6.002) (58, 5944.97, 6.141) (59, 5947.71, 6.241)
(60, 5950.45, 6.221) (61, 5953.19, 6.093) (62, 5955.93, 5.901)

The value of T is 1.3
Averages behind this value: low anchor 5.77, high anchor 5.62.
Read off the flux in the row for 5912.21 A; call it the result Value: 5.564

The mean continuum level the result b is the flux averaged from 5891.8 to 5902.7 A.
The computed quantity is 5.33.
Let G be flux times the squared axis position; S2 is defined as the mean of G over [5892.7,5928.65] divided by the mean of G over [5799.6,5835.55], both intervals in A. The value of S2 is 0.95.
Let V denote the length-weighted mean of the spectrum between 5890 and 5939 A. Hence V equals 5.55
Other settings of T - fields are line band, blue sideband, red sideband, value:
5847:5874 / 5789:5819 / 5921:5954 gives 1.6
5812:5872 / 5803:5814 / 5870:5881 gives 2.5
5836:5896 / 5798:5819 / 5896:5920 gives 1.7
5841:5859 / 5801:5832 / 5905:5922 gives 0.9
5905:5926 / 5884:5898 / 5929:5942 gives 0.1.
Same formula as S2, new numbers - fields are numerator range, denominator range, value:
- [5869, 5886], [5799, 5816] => 0.93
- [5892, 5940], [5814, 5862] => 1.01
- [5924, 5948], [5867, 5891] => 1.06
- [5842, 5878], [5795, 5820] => 0.94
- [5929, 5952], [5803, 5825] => 1.04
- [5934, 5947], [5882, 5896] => 1.12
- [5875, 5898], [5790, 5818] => 0.92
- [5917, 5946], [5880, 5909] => 1.07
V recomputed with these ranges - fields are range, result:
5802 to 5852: 5.84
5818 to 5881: 5.71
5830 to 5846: 5.84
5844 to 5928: 5.56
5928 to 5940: 5.72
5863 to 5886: 5.73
